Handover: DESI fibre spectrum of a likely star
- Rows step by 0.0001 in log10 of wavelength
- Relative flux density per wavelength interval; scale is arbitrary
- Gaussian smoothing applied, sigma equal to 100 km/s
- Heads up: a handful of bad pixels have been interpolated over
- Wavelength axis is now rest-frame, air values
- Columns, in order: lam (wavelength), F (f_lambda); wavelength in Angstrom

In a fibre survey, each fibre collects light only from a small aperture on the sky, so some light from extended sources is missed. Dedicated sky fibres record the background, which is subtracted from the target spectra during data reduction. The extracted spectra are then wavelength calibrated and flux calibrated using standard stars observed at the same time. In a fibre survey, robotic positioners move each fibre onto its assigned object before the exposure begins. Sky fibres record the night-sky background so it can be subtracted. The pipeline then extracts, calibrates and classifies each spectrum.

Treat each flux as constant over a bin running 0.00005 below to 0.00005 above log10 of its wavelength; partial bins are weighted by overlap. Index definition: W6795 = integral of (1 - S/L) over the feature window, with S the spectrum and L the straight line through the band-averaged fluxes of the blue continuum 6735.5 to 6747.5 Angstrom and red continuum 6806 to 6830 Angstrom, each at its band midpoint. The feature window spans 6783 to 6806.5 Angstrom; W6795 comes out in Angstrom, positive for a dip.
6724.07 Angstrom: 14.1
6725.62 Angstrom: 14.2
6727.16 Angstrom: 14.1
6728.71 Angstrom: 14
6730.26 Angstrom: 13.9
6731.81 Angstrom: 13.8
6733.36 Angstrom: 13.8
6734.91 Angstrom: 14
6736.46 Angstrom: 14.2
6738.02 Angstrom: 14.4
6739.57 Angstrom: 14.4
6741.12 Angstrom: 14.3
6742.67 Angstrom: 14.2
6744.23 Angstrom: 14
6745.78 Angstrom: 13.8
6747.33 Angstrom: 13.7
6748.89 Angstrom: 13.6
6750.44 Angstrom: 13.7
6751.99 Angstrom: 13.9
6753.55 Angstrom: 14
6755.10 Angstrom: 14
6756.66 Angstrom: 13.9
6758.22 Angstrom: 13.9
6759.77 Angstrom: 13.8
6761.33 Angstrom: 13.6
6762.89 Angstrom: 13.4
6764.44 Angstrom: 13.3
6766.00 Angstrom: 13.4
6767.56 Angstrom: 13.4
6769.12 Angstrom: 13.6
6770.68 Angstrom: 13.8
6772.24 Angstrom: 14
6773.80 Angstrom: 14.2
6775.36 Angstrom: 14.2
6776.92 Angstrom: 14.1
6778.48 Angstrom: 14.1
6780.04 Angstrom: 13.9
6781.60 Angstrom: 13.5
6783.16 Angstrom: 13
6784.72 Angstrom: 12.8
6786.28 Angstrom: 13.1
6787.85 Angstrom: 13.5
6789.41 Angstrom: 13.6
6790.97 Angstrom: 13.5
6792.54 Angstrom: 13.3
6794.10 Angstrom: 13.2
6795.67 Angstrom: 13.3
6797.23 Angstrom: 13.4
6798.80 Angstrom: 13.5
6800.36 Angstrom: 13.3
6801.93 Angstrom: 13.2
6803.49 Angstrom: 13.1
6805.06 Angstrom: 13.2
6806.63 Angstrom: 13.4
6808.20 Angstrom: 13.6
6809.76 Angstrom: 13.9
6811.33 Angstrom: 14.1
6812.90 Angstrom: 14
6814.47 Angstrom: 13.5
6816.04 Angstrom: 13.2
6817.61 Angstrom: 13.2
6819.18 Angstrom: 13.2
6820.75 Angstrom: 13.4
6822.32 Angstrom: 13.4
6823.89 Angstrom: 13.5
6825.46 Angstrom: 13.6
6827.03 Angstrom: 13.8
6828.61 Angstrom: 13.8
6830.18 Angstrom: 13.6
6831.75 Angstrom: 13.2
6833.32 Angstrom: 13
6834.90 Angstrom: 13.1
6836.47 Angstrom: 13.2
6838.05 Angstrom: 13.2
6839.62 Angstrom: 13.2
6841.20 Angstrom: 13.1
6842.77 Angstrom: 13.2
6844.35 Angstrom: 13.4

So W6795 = 0.80 Angstrom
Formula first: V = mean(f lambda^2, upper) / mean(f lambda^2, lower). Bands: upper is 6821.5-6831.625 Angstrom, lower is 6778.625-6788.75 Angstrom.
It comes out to 1.03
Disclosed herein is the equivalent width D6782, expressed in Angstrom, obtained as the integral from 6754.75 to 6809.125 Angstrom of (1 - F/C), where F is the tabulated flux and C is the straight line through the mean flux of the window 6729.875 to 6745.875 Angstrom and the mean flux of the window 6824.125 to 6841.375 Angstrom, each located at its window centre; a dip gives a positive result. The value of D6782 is 0.8 Angstrom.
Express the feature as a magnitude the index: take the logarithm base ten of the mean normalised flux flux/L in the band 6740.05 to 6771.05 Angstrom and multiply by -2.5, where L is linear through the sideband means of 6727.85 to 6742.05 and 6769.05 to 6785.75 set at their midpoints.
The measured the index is 0.01 mag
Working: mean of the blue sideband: 14.1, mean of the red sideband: 13.7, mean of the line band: 13.8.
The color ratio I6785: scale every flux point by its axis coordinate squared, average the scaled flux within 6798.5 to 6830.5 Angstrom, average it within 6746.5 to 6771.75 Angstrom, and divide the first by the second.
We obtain 1.00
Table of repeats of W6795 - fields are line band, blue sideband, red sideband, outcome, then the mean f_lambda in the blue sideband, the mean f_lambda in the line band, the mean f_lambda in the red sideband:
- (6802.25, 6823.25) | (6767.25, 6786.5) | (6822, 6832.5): 0.21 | 13.7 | 13.5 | 13.6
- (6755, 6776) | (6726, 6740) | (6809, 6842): 0.16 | 14.1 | 13.7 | 13.4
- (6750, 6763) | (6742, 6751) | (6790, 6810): -0.08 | 13.8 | 13.8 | 13.4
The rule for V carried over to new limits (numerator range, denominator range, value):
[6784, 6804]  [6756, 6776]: 0.98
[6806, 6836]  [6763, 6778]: 1.00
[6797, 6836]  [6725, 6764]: 0.99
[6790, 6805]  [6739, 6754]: 0.97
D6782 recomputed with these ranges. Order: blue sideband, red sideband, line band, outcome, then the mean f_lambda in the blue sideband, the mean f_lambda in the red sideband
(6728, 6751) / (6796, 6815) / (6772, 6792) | 0.1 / 14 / 13.5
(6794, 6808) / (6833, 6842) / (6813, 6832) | -0.4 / 13.3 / 13.1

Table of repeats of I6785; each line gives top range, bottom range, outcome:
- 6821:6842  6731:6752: 0.98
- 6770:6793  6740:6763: 0.99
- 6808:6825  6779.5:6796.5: 1.02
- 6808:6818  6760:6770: 1.03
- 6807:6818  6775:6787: 1.01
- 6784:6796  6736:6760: 0.96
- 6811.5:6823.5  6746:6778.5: 0.99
